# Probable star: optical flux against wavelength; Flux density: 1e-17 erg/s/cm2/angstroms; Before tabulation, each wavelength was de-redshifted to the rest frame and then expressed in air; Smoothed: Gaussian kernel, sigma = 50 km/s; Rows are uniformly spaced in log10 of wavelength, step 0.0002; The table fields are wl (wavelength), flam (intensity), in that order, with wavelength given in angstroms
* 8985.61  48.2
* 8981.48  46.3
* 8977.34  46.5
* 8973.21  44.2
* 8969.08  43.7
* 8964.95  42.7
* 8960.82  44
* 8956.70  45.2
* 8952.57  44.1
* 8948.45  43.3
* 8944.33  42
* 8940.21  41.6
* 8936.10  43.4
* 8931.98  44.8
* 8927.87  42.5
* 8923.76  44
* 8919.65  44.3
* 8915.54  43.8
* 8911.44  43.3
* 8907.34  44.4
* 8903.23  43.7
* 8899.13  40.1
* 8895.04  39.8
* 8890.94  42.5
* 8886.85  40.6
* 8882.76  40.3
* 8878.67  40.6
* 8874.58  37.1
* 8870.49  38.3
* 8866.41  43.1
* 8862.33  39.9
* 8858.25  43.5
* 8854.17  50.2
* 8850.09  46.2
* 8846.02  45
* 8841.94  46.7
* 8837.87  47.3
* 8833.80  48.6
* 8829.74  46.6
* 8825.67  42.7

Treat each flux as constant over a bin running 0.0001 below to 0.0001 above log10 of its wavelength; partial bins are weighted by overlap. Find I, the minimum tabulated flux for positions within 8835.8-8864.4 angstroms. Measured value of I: 39.9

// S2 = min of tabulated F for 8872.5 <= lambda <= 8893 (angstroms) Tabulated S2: 37.1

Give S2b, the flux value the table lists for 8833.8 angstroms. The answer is 48.6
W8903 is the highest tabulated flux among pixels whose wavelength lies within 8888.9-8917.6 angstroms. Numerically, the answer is 44.4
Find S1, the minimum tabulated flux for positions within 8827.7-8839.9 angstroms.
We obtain 46.6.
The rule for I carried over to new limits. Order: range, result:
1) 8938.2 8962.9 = 41.6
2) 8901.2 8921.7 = 43.3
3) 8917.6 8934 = 42.5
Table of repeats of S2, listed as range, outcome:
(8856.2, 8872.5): 38.3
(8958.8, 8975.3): 42.7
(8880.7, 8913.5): 39.8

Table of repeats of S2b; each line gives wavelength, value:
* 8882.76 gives 40.3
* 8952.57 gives 44.1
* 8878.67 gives 40.6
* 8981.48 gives 46.3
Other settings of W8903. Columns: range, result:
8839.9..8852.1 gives 46.7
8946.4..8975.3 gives 45.2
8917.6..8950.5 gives 44.8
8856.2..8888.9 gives 43.5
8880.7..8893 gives 42.5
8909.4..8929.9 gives 44.3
